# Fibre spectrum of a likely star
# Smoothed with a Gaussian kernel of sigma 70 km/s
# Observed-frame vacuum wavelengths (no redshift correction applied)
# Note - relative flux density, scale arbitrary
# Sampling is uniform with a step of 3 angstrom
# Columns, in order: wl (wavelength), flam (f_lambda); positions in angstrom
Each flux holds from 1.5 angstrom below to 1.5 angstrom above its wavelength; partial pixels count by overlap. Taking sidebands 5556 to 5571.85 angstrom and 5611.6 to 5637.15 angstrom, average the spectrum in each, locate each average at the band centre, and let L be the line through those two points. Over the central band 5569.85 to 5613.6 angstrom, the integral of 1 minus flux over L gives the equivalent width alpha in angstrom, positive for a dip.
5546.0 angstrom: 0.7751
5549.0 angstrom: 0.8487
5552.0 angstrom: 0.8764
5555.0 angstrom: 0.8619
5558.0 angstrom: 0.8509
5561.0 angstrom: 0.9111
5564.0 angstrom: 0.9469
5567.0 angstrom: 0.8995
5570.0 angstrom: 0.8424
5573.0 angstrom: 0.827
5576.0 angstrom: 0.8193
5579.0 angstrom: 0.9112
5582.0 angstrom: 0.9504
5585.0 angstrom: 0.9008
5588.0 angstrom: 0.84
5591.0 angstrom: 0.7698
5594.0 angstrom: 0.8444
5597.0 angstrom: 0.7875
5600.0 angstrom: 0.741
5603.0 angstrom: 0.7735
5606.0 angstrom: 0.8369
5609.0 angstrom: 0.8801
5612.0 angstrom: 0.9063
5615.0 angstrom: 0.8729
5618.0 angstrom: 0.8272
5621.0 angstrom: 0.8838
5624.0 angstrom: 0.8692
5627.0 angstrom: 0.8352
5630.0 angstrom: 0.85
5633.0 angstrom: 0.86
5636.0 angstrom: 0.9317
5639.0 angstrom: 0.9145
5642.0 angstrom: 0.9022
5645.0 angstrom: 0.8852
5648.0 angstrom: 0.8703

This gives 1.8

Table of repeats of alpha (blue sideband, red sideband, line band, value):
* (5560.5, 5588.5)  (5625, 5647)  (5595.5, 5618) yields 1.4 angstrom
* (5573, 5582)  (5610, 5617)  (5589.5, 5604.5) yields 1.6 angstrom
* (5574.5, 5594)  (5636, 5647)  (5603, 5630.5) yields 0.9 angstrom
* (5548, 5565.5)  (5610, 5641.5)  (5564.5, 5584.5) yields 0.0 angstrom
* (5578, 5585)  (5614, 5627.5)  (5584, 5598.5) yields 1.3 angstrom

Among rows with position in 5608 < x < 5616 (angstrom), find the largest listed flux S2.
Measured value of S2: 0.9063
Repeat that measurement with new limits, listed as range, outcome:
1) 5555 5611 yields 0.9504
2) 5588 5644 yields 0.9317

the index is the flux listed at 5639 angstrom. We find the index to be 0.9145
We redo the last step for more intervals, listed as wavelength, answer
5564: 0.9469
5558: 0.8509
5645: 0.8852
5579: 0.9112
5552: 0.8764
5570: 0.8424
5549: 0.8487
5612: 0.9063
